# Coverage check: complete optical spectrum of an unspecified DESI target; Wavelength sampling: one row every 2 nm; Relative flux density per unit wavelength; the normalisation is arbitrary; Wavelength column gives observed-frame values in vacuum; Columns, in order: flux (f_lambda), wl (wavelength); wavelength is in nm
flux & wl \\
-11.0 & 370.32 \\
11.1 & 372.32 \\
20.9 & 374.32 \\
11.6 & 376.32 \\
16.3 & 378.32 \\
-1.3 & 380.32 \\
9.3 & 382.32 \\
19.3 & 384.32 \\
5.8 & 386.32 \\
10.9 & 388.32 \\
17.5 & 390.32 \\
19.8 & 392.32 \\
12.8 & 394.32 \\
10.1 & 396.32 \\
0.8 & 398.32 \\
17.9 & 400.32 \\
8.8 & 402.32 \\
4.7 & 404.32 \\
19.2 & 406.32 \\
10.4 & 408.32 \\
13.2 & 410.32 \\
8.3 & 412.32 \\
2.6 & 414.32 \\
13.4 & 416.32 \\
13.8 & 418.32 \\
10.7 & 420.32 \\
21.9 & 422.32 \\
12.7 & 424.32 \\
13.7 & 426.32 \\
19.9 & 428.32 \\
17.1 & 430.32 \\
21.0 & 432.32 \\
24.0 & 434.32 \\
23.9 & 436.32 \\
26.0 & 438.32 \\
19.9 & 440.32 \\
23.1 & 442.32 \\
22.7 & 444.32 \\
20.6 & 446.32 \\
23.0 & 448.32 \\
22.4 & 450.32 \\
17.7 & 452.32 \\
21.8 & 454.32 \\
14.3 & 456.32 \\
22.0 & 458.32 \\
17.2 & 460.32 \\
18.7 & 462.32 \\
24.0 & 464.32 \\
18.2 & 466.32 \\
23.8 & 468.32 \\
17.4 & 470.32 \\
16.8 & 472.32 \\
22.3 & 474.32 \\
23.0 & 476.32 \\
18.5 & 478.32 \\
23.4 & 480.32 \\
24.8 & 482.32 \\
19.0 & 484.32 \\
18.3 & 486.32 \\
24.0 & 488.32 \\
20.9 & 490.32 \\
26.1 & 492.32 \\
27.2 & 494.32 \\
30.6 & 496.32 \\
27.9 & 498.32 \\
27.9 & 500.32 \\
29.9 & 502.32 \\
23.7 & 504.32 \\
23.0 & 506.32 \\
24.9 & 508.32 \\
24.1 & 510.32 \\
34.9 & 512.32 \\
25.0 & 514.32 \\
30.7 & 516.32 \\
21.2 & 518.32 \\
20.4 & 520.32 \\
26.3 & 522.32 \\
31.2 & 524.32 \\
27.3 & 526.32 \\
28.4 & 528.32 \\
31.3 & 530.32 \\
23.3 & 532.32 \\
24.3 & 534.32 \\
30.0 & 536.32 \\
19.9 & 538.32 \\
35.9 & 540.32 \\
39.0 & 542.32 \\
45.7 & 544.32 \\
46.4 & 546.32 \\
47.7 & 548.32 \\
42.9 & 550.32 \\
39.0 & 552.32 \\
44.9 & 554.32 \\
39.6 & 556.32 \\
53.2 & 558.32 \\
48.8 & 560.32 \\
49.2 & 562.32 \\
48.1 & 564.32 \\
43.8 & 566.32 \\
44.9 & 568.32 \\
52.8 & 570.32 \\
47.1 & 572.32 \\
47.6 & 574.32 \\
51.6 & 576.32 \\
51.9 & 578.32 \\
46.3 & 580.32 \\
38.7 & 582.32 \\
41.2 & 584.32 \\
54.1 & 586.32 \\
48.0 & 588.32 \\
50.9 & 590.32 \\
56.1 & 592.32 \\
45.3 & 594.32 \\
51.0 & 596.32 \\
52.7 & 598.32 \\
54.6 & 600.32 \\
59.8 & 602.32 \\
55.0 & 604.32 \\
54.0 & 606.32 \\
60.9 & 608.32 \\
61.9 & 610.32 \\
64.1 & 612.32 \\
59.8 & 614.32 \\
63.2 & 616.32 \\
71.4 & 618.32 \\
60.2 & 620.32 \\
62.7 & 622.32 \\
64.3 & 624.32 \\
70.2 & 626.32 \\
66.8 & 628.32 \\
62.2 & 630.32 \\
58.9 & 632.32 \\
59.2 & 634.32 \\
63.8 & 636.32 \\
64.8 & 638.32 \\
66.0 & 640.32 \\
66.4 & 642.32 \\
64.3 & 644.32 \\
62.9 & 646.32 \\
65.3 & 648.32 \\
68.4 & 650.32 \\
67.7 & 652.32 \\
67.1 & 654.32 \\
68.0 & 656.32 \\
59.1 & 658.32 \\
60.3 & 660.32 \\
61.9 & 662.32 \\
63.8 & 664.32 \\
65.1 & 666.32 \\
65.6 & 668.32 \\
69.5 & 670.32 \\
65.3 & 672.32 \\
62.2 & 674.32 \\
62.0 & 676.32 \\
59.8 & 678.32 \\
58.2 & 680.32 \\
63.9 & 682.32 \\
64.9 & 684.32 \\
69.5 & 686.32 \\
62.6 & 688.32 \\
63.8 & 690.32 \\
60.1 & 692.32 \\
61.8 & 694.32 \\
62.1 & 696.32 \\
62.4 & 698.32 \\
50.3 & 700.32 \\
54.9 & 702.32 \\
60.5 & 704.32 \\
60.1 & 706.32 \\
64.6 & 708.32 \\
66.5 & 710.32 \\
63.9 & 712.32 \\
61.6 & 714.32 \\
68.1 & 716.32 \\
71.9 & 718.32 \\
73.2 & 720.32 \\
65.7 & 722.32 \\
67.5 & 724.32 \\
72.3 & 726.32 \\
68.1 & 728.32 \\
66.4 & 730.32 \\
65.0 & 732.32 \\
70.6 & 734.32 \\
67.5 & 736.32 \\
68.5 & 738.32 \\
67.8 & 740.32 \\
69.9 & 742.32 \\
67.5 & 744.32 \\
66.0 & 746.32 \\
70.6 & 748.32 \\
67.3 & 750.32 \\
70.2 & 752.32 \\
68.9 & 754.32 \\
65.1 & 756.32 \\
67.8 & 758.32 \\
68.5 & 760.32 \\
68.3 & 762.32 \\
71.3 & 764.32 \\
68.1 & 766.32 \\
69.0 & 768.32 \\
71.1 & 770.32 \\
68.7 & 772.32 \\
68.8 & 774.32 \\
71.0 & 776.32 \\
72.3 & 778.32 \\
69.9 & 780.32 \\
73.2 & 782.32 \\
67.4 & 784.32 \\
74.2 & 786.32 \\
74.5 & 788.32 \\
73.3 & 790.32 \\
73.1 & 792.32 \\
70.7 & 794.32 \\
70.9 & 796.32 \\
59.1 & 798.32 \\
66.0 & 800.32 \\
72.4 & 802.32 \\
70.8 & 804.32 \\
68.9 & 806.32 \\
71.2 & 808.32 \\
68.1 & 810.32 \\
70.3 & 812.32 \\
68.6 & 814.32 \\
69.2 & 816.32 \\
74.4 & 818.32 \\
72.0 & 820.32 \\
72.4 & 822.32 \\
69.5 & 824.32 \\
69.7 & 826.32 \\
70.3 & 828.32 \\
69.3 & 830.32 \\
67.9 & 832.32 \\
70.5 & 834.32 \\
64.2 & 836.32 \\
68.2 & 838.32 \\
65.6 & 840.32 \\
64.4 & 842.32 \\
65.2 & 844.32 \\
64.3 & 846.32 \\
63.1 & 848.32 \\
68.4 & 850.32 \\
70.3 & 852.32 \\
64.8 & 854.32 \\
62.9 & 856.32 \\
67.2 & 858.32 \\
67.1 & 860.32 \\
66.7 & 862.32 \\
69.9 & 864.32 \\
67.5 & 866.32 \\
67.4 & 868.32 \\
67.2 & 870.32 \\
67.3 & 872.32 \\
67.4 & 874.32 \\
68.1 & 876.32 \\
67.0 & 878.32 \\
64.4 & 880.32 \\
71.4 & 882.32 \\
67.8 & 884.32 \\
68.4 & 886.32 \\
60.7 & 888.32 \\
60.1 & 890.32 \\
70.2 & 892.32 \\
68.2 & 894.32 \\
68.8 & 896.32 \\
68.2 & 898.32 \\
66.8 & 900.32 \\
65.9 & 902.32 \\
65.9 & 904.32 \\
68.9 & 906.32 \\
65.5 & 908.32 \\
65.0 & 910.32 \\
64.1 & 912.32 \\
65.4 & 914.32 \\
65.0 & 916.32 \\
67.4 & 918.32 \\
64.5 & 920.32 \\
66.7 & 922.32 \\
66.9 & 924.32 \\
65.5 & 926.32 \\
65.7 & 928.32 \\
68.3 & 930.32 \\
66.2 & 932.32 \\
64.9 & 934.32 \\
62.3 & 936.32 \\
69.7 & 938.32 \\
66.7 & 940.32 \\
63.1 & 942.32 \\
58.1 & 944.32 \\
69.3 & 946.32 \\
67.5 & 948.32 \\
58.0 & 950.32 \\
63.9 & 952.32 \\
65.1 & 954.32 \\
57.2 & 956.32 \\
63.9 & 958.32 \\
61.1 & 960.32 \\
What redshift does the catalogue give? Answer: 0.36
